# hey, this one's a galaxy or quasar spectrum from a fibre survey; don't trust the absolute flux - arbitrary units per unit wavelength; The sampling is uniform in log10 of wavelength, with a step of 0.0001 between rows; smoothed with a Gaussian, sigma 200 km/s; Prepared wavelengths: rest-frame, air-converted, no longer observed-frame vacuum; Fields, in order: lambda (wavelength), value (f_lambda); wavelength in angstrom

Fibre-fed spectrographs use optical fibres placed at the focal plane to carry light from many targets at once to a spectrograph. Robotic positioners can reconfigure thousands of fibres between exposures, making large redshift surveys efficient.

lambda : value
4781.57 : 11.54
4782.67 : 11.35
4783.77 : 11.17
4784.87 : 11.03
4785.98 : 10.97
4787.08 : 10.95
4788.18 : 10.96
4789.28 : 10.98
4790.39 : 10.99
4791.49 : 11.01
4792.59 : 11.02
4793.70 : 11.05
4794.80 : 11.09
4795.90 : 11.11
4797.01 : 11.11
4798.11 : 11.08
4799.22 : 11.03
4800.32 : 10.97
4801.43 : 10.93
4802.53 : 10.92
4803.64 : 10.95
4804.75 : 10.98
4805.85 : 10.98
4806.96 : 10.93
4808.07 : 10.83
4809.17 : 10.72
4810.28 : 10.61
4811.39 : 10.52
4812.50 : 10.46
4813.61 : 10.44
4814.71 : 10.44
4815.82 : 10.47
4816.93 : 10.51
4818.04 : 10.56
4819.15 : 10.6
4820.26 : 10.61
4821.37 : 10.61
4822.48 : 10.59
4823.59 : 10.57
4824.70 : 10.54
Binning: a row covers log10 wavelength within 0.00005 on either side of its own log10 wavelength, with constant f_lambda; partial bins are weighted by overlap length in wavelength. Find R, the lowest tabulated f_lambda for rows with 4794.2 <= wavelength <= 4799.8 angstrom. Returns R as 11.03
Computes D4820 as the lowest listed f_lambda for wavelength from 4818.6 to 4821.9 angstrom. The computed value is 10.6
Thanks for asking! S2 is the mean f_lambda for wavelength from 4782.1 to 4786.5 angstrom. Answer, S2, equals 11.1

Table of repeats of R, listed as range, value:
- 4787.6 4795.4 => 10.96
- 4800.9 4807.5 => 10.92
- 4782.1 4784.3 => 11.17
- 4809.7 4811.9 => 10.52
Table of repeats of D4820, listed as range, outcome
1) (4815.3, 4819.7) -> 10.47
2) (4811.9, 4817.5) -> 10.44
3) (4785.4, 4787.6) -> 10.95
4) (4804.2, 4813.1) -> 10.46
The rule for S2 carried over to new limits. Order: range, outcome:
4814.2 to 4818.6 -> 10.5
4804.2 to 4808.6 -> 10.9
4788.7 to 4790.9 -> 11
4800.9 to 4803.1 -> 10.9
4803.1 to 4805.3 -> 11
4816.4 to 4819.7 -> 10.6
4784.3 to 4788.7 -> 11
